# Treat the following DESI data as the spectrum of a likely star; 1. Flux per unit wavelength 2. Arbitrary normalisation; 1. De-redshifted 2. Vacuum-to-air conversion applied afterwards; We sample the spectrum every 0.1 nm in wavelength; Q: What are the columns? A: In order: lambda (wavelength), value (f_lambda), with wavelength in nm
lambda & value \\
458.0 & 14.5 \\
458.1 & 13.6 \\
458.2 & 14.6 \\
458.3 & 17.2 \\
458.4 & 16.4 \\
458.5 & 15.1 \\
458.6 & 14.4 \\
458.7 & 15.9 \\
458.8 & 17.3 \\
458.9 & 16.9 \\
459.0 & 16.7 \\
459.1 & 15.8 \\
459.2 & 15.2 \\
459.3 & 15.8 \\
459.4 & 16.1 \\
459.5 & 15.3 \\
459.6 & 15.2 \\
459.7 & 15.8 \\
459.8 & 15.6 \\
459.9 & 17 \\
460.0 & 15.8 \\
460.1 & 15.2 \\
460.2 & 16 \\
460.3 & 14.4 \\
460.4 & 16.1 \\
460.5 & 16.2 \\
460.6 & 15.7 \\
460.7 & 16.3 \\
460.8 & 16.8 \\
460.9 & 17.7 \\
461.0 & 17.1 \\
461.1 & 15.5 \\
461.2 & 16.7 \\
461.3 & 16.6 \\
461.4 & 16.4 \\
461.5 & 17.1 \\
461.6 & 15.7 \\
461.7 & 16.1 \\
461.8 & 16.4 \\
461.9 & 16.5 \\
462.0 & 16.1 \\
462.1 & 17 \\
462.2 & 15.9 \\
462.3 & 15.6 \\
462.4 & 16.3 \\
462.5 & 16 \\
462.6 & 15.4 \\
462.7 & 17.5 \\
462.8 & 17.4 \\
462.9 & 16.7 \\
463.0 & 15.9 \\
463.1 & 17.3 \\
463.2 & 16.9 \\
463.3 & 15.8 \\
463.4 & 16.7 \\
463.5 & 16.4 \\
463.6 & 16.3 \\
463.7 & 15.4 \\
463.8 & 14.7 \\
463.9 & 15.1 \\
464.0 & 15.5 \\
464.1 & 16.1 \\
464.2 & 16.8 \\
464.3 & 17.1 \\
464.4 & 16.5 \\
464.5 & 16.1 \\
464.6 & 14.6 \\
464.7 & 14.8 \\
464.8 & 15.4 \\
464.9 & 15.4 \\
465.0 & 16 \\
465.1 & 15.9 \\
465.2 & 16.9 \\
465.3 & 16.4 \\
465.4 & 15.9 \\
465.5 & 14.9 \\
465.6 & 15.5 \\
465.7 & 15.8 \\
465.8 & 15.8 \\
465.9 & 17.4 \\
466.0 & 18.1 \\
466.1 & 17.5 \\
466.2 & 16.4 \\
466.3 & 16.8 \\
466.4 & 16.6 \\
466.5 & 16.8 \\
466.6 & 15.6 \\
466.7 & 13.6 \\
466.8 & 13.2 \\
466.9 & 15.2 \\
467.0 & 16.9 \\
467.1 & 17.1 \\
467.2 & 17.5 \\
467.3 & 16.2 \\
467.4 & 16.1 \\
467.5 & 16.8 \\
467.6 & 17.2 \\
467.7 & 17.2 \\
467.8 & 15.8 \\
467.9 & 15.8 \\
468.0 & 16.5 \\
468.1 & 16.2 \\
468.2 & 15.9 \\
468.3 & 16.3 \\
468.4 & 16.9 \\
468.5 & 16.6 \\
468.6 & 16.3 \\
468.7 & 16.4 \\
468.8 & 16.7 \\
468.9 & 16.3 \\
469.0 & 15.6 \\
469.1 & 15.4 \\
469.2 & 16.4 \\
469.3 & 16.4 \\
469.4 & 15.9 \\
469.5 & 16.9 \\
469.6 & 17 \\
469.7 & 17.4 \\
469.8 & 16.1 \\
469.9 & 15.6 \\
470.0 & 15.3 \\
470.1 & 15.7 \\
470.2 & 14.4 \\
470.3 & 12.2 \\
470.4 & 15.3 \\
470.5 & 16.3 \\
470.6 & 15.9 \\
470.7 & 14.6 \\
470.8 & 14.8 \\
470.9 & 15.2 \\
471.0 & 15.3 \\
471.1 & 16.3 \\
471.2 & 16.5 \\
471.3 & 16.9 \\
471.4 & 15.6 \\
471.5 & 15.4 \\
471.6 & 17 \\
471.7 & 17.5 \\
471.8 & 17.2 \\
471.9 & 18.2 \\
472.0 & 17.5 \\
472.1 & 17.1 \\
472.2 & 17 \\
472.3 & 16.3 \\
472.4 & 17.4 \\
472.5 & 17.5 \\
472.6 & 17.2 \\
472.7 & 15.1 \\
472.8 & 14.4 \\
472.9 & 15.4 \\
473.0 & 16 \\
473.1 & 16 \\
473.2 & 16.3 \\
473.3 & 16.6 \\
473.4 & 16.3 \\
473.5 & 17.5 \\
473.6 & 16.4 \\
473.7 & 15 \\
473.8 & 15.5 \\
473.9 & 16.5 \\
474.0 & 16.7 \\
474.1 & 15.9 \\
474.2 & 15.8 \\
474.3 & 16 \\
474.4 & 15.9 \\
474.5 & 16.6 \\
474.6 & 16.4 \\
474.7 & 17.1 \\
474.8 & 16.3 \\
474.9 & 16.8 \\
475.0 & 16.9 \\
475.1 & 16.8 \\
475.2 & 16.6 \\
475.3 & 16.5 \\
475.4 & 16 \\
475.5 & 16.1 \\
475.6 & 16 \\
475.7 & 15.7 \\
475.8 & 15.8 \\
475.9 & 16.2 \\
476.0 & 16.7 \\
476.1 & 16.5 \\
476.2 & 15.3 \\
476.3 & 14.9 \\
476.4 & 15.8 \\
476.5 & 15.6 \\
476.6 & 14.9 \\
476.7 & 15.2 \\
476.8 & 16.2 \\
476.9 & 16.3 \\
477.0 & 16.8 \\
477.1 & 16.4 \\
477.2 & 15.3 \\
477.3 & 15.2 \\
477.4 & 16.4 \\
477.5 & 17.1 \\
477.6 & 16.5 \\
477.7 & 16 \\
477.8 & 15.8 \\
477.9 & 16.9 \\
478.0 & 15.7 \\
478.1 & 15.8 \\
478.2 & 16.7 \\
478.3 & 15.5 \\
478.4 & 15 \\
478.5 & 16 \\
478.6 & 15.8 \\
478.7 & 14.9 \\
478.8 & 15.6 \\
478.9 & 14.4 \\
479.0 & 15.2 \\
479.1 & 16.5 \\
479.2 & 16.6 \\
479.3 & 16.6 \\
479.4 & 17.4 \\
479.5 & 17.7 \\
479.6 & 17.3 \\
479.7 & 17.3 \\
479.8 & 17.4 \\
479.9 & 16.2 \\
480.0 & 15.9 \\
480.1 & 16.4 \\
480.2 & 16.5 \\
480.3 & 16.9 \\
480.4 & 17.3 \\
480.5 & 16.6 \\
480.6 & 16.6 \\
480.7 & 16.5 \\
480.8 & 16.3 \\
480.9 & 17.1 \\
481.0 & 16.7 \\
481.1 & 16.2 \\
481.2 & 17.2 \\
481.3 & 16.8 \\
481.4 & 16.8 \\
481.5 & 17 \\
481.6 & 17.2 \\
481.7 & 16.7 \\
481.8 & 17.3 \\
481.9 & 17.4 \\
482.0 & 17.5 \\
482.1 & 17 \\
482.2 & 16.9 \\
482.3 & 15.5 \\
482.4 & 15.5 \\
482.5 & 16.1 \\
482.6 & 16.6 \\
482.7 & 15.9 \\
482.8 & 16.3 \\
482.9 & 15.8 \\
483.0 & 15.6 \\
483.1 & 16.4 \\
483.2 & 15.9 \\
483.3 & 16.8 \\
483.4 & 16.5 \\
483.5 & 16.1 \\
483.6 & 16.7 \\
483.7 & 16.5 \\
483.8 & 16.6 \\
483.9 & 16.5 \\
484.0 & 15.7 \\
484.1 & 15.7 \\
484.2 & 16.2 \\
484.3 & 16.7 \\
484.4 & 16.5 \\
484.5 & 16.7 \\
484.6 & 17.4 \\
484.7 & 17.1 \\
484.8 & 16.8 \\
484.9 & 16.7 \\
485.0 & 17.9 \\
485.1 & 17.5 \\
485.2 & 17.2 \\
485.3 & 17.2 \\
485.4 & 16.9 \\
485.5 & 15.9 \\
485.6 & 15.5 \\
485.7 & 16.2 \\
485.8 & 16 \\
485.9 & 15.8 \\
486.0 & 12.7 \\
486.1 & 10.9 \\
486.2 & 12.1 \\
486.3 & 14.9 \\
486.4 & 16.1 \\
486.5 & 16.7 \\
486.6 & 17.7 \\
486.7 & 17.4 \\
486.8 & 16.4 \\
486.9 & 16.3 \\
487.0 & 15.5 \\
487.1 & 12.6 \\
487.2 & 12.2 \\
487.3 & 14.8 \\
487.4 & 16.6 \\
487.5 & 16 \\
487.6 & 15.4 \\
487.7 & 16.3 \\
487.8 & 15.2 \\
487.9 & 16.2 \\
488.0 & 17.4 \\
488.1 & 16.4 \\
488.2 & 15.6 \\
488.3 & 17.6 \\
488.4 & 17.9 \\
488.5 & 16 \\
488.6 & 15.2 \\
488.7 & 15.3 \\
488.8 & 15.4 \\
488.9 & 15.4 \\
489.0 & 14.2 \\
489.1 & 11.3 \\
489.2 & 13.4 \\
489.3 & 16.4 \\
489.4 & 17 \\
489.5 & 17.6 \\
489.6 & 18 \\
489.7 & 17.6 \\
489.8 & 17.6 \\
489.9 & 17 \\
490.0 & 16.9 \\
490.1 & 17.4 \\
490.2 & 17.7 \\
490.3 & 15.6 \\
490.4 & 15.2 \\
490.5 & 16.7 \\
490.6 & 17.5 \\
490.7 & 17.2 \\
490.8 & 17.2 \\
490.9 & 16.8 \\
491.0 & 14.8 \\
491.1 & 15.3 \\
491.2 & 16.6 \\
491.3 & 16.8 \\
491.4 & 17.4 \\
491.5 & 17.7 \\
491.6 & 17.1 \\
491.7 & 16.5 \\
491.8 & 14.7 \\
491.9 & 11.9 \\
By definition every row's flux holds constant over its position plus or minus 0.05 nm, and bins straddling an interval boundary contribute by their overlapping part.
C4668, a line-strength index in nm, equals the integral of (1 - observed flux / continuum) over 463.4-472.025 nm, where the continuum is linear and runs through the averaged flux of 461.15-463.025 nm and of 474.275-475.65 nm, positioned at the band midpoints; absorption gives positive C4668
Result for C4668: 0.17 nm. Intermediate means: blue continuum 16.4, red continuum 16.4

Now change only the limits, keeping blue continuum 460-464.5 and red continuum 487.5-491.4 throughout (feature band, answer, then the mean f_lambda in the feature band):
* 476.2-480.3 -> 0.04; 16.1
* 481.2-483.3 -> -0.04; 16.5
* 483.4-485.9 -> -0.05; 16.6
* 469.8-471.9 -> 0.07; 15.7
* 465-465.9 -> 0.01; 16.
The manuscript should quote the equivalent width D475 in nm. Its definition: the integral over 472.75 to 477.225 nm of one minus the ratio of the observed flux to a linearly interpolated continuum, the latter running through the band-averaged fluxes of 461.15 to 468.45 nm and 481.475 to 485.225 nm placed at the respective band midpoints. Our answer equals 0.087 nm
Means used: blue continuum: 16.2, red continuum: 16.6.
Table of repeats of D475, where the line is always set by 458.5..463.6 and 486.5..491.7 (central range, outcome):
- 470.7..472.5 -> -0.04 nm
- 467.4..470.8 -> 0.04 nm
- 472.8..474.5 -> 0.01 nm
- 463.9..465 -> 0.03 nm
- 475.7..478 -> 0.03 nm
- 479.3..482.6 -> -0.12 nm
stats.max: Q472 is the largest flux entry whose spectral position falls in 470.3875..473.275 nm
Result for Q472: 18.2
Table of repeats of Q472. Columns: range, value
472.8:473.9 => 17.5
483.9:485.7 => 17.9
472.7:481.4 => 17.7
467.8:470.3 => 17.4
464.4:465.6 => 16.9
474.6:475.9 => 17.1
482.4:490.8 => 18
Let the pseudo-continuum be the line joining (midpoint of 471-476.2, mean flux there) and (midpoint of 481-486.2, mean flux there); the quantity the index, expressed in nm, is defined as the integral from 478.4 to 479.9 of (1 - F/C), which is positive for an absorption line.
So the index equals 0.01 nm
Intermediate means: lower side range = 16.4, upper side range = 16.3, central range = 16.3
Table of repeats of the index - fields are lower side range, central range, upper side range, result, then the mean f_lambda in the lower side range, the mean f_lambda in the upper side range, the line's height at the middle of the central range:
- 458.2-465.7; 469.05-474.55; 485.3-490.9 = -0.042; 16.1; 15.9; 16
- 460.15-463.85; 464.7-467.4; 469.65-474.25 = 0.020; 16.3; 16.1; 16.2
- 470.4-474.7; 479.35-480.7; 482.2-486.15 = -0.055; 16.3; 16.2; 16.2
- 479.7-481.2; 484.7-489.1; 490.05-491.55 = 0.245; 16.7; 16.7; 16.7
